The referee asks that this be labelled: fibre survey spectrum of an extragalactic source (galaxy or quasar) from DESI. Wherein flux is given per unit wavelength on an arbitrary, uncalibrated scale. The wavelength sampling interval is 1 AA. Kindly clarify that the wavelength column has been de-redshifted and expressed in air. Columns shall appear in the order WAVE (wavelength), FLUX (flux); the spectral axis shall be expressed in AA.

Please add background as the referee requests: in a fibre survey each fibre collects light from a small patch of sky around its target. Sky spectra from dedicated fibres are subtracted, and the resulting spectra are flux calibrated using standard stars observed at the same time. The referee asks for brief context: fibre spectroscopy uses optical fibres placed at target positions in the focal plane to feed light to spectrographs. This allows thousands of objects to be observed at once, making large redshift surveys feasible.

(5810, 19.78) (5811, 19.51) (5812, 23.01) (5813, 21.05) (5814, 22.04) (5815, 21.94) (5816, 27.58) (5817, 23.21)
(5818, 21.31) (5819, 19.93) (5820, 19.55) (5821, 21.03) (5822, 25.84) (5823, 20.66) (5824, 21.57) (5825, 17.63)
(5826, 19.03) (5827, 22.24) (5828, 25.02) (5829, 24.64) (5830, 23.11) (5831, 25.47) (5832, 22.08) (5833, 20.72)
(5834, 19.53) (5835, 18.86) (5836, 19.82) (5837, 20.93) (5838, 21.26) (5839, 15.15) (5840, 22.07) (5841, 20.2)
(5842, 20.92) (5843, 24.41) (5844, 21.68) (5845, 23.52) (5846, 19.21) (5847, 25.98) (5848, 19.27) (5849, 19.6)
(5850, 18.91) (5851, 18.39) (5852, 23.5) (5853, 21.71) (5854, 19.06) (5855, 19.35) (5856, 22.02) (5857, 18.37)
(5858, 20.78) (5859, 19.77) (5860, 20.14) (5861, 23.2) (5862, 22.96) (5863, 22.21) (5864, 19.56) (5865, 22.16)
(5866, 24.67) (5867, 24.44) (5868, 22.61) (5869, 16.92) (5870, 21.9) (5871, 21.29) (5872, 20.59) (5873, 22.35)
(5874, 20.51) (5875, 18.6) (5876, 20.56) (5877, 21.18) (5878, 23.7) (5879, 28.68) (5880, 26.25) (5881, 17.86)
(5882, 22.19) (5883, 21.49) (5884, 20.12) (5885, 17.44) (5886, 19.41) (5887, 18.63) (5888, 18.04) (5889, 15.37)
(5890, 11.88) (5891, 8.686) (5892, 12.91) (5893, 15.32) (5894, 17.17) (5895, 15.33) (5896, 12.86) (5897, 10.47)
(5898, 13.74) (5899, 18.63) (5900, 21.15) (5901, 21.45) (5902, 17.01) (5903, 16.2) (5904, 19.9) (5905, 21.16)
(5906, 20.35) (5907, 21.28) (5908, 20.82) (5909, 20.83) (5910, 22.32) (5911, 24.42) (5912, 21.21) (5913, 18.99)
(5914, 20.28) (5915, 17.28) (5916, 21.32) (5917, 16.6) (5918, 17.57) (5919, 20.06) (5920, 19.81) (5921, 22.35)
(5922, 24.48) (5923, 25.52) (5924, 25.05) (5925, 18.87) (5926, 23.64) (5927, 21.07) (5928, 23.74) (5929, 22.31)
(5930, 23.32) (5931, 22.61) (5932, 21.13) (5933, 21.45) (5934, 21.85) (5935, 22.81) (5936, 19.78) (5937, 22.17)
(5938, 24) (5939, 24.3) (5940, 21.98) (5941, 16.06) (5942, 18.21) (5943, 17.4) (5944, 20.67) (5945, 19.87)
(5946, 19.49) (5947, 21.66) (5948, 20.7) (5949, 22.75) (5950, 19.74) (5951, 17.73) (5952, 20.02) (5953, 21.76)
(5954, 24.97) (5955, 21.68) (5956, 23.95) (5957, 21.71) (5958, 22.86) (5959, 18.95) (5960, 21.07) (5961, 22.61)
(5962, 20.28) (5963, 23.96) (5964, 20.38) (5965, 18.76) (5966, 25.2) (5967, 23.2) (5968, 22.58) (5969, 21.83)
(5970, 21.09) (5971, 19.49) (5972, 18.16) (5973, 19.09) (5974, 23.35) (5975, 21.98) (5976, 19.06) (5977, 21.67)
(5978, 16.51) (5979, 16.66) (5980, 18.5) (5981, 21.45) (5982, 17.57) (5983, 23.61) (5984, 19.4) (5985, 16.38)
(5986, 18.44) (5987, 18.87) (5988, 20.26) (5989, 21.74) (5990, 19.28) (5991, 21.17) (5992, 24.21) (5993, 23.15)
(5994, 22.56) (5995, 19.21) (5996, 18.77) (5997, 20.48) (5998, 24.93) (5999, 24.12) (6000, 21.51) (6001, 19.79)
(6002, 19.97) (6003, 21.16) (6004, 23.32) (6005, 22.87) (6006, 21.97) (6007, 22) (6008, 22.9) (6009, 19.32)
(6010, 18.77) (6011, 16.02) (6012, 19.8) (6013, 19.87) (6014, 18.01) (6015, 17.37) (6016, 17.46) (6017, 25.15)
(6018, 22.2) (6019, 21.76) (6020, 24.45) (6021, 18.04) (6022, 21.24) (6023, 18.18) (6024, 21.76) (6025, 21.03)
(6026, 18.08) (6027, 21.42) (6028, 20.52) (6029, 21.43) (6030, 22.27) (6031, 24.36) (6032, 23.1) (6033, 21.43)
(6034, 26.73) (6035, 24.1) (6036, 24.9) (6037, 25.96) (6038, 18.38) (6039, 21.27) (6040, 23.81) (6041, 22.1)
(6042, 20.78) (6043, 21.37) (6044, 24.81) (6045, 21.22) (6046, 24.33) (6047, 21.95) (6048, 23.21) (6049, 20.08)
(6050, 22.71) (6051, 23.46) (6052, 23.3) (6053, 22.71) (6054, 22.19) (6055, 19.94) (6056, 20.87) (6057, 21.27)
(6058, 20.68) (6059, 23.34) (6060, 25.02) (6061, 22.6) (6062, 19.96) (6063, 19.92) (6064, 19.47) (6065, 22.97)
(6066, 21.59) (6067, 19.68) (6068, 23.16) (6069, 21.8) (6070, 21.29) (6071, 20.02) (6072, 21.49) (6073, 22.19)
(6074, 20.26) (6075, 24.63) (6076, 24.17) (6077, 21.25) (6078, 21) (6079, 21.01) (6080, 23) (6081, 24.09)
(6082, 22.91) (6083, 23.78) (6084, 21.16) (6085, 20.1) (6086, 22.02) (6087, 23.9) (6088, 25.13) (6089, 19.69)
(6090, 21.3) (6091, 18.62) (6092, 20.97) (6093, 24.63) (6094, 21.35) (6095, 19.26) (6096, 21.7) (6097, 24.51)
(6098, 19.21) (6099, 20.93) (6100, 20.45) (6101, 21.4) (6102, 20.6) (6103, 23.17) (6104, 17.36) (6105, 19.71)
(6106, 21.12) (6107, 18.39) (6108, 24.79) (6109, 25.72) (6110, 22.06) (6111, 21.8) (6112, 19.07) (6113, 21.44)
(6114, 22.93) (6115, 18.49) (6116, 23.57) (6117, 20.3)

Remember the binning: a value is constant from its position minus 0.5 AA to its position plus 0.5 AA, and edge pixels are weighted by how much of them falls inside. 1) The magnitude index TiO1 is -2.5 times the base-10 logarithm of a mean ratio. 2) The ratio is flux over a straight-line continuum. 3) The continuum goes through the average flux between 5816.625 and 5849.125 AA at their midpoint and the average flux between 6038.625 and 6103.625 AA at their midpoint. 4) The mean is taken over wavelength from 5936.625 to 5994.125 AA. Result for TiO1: 0.05 mag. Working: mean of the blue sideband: 21.4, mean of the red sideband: 21.9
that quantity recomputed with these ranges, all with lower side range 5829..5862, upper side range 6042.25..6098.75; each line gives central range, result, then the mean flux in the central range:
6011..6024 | 0.08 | 20.2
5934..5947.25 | 0.04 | 20.7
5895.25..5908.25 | 0.18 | 18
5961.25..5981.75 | 0.04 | 20.6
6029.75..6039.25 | -0.07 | 23.3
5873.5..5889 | 0.02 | 20.8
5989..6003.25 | 0.01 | 21.5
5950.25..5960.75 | 0.00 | 21.5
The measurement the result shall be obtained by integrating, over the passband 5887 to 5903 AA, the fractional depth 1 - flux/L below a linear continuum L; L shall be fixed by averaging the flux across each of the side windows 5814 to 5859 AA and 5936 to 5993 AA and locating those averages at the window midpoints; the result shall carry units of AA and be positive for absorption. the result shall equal 4.2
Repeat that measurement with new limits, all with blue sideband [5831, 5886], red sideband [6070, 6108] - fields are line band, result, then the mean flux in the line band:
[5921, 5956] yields -0.5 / 21.6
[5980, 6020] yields 1.3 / 20.7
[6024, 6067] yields -1.3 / 22.1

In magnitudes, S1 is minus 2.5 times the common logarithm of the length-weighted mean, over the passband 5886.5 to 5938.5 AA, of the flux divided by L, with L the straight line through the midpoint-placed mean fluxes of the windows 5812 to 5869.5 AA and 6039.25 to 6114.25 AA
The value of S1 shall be 0.11 mag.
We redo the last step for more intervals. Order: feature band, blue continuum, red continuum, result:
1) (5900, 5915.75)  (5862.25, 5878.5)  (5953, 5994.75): 0.05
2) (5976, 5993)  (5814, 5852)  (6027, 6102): 0.11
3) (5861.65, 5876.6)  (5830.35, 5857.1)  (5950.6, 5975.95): -0.02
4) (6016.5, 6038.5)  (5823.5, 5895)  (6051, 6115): -0.04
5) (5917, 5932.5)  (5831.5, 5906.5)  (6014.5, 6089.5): -0.07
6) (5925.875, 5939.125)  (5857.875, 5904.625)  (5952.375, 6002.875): -0.11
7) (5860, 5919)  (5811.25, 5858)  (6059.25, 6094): 0.10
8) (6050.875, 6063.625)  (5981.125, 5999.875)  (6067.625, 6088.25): 0.00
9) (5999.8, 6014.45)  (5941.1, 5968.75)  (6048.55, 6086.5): 0.05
